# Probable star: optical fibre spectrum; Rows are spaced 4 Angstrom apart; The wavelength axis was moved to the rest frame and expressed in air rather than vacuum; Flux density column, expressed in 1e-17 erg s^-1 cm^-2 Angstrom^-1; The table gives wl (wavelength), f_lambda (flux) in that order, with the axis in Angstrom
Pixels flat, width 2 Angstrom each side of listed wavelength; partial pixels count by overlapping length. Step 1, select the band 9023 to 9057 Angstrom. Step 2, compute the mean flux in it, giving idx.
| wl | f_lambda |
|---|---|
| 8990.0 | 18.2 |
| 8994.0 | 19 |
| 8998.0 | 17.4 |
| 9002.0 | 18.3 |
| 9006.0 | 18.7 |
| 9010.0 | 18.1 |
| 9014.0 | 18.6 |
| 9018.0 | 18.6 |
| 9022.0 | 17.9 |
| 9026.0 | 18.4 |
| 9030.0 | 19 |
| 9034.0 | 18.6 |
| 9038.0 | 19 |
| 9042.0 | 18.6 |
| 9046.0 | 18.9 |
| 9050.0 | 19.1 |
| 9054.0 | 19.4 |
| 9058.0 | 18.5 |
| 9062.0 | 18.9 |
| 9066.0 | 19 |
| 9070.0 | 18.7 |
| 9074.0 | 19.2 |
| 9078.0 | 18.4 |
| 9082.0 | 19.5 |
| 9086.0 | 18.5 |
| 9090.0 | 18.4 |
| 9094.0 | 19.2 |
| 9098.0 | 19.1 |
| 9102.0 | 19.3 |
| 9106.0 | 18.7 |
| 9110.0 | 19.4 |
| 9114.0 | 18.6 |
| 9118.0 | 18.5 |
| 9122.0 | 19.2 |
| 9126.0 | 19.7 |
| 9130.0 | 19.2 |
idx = 18.8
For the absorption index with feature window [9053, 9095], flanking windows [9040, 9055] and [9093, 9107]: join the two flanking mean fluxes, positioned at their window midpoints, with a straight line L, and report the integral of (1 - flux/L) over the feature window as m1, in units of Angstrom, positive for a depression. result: 0.4 Angstrom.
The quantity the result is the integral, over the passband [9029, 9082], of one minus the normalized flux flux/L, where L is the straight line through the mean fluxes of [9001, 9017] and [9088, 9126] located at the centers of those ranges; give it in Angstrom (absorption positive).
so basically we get -0.6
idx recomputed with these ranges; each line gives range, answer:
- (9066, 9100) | 18.9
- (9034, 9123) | 18.9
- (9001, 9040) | 18.5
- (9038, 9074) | 18.9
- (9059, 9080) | 18.8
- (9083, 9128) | 19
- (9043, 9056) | 19.1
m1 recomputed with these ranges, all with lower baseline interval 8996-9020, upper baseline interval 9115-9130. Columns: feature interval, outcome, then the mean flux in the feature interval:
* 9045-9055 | -0.29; 19.1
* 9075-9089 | 0.01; 18.8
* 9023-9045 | -0.26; 18.7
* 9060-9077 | -0.18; 18.9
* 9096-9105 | -0.09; 19.1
